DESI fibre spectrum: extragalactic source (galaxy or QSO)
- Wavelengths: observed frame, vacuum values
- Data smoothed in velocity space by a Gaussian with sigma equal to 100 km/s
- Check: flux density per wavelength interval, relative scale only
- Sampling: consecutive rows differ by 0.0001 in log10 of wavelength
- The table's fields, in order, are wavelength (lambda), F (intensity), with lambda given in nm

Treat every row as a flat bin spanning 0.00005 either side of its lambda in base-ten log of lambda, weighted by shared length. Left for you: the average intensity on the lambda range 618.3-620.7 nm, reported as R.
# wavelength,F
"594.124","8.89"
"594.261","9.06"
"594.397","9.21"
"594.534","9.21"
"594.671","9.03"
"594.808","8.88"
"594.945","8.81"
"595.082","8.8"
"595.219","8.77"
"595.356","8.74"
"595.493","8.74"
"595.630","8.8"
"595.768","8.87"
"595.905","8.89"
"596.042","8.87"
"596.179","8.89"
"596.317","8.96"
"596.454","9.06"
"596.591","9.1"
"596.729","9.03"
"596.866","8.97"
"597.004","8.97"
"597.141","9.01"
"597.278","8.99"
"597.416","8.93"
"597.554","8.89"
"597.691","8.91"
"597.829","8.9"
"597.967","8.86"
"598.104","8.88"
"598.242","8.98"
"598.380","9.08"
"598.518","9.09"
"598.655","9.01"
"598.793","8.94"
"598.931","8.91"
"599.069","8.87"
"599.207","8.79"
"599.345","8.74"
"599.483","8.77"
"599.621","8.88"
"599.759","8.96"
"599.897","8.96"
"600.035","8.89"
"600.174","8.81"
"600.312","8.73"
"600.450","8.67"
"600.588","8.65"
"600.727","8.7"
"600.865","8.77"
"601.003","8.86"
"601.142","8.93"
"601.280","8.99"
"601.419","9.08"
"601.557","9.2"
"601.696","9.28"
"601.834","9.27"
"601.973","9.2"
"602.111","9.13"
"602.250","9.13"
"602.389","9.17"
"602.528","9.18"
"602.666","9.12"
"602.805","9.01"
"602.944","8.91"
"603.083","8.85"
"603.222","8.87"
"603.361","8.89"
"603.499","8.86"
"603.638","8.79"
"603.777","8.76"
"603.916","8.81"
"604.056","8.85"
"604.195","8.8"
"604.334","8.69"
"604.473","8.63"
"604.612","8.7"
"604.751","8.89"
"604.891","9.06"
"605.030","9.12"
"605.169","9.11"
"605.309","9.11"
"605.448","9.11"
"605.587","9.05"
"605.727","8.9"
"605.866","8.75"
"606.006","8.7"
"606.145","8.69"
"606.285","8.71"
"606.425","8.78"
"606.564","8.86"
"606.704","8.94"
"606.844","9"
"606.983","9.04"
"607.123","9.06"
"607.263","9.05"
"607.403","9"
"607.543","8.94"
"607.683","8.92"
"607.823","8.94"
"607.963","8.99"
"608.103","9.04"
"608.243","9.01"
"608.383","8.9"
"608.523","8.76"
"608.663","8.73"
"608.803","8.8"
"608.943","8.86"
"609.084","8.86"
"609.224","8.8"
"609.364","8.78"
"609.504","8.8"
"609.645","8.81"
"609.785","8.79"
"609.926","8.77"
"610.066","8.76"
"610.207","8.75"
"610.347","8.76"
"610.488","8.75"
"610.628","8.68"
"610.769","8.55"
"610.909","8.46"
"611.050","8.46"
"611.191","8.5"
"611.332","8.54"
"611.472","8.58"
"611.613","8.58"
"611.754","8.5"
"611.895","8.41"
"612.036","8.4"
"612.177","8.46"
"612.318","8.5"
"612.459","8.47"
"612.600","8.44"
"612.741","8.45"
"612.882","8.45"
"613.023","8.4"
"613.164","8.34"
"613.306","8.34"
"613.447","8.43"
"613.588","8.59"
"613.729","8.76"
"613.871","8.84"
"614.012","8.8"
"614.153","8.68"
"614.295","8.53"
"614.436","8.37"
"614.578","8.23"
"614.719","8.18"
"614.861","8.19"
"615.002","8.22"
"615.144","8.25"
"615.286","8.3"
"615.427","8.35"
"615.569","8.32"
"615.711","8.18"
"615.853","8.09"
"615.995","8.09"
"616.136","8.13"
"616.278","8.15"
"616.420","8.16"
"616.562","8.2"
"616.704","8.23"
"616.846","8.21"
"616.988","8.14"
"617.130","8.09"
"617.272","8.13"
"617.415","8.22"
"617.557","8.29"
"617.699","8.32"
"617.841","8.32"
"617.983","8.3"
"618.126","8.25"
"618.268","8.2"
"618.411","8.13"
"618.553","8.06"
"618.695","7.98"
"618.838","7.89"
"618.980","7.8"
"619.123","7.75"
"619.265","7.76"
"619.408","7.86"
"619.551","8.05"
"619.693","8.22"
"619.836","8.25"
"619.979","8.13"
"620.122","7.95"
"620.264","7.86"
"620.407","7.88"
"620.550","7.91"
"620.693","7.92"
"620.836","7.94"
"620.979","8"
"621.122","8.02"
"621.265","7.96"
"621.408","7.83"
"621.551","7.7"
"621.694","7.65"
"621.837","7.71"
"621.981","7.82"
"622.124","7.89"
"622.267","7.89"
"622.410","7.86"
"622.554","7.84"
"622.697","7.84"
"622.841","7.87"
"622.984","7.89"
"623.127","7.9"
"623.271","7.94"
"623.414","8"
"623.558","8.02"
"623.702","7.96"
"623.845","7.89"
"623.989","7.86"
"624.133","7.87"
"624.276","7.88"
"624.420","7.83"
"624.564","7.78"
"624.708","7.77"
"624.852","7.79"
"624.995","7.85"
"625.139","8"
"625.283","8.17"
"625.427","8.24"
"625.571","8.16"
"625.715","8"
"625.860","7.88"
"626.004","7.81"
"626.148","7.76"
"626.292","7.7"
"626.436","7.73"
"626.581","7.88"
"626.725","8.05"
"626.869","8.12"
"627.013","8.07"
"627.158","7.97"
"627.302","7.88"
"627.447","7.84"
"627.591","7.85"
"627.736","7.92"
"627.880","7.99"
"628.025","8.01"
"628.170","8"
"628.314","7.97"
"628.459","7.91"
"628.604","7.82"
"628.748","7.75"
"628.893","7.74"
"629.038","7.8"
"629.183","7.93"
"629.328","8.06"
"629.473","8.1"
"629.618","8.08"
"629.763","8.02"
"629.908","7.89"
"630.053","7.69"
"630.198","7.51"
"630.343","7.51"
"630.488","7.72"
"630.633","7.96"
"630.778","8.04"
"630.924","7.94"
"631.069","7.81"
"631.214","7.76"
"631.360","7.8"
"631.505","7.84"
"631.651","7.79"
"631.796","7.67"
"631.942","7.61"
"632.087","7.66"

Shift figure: 7.97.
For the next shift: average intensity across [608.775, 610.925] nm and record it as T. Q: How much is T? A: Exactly 8.76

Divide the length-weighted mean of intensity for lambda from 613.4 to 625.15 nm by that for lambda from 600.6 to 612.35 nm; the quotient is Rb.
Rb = 0.91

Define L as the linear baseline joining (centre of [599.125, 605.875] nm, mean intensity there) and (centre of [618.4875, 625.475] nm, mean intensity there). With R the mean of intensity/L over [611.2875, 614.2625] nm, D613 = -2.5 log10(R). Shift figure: -0.02 mag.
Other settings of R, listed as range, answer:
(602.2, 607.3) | 8.92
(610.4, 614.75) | 8.51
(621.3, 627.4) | 7.89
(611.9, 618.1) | 8.34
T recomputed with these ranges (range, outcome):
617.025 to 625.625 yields 7.97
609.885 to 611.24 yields 8.65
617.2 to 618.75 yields 8.2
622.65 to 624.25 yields 7.91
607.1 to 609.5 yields 8.9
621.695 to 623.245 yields 7.84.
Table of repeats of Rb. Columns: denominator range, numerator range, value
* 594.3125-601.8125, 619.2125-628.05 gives 0.89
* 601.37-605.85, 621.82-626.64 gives 0.88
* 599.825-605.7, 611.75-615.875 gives 0.94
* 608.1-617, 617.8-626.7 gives 0.93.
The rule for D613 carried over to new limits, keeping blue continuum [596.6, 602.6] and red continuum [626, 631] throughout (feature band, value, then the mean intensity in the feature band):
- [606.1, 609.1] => -0.030 mag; 8.9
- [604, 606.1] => -0.018 mag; 8.9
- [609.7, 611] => -0.017 mag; 8.7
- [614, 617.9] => 0.013 mag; 8.26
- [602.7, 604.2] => -0.006 mag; 8.86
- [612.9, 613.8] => -0.004 mag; 8.47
